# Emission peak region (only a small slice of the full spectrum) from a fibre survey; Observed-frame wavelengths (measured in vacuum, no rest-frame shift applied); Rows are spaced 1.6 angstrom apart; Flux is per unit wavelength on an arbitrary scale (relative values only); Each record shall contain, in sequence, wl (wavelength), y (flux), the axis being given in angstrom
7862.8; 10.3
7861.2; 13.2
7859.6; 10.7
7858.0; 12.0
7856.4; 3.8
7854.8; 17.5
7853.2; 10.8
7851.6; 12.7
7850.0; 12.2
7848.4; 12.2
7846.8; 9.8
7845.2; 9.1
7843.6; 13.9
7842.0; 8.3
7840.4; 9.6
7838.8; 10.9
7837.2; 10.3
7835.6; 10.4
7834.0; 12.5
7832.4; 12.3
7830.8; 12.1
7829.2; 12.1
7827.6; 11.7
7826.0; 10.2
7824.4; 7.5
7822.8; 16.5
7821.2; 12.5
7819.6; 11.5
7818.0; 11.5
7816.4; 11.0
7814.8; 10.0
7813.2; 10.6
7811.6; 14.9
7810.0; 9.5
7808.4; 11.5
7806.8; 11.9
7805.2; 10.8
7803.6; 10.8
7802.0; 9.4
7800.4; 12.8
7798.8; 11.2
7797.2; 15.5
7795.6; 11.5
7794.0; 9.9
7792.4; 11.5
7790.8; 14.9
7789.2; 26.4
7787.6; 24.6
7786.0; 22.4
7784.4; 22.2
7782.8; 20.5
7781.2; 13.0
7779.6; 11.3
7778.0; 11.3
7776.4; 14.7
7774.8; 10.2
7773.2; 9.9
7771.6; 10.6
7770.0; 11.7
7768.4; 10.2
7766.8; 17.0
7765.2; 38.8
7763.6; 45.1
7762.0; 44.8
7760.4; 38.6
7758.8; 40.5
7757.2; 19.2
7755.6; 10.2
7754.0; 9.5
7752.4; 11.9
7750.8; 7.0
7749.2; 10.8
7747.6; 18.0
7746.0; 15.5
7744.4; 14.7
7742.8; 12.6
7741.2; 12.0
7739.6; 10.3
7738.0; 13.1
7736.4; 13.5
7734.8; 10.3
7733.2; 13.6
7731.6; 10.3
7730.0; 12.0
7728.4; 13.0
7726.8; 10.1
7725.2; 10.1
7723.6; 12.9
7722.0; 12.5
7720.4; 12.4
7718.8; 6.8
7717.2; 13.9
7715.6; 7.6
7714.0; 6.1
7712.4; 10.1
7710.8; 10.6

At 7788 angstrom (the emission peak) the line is [N II]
